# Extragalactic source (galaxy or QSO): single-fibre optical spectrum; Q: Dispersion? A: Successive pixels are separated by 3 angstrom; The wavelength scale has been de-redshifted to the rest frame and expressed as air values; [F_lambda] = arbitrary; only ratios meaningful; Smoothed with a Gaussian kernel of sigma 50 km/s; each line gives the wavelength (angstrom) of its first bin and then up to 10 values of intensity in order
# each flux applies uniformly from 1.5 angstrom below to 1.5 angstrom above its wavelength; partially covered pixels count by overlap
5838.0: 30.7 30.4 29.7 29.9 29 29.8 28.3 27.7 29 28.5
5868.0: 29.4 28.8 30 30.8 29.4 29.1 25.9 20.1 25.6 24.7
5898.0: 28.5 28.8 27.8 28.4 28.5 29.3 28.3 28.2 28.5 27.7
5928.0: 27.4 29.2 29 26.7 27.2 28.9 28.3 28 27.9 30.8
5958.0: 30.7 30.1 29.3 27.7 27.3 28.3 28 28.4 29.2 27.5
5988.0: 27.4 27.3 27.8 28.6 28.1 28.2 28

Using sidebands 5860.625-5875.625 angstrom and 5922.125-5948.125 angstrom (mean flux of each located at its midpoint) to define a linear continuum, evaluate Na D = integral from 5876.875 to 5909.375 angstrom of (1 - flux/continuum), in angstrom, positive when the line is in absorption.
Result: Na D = 1.9 angstrom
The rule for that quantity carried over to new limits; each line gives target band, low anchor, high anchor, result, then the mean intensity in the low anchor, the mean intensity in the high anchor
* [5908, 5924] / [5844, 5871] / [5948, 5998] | 0.1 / 29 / 28.5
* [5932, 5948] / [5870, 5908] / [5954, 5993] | 0.1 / 27.5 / 28.6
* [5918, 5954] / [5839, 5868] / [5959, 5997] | 0.6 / 29.2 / 28.2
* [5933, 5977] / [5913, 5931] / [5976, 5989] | -0.6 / 28.2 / 28.1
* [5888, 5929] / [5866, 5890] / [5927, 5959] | 1.4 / 28.1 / 28.5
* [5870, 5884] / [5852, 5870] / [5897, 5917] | -0.5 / 28.8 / 28.5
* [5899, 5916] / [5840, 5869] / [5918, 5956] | 0.0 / 29.1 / 28.3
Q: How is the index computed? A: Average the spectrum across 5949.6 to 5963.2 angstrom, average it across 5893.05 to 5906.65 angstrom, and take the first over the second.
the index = 1.08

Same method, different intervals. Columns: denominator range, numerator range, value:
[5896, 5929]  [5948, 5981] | 1.02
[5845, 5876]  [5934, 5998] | 0.98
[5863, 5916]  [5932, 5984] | 1.02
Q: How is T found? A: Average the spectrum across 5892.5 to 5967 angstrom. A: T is 28.4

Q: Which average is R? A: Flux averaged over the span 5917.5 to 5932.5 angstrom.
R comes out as 28.2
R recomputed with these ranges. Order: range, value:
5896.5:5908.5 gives 28.4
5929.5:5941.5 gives 28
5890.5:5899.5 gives 26.3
